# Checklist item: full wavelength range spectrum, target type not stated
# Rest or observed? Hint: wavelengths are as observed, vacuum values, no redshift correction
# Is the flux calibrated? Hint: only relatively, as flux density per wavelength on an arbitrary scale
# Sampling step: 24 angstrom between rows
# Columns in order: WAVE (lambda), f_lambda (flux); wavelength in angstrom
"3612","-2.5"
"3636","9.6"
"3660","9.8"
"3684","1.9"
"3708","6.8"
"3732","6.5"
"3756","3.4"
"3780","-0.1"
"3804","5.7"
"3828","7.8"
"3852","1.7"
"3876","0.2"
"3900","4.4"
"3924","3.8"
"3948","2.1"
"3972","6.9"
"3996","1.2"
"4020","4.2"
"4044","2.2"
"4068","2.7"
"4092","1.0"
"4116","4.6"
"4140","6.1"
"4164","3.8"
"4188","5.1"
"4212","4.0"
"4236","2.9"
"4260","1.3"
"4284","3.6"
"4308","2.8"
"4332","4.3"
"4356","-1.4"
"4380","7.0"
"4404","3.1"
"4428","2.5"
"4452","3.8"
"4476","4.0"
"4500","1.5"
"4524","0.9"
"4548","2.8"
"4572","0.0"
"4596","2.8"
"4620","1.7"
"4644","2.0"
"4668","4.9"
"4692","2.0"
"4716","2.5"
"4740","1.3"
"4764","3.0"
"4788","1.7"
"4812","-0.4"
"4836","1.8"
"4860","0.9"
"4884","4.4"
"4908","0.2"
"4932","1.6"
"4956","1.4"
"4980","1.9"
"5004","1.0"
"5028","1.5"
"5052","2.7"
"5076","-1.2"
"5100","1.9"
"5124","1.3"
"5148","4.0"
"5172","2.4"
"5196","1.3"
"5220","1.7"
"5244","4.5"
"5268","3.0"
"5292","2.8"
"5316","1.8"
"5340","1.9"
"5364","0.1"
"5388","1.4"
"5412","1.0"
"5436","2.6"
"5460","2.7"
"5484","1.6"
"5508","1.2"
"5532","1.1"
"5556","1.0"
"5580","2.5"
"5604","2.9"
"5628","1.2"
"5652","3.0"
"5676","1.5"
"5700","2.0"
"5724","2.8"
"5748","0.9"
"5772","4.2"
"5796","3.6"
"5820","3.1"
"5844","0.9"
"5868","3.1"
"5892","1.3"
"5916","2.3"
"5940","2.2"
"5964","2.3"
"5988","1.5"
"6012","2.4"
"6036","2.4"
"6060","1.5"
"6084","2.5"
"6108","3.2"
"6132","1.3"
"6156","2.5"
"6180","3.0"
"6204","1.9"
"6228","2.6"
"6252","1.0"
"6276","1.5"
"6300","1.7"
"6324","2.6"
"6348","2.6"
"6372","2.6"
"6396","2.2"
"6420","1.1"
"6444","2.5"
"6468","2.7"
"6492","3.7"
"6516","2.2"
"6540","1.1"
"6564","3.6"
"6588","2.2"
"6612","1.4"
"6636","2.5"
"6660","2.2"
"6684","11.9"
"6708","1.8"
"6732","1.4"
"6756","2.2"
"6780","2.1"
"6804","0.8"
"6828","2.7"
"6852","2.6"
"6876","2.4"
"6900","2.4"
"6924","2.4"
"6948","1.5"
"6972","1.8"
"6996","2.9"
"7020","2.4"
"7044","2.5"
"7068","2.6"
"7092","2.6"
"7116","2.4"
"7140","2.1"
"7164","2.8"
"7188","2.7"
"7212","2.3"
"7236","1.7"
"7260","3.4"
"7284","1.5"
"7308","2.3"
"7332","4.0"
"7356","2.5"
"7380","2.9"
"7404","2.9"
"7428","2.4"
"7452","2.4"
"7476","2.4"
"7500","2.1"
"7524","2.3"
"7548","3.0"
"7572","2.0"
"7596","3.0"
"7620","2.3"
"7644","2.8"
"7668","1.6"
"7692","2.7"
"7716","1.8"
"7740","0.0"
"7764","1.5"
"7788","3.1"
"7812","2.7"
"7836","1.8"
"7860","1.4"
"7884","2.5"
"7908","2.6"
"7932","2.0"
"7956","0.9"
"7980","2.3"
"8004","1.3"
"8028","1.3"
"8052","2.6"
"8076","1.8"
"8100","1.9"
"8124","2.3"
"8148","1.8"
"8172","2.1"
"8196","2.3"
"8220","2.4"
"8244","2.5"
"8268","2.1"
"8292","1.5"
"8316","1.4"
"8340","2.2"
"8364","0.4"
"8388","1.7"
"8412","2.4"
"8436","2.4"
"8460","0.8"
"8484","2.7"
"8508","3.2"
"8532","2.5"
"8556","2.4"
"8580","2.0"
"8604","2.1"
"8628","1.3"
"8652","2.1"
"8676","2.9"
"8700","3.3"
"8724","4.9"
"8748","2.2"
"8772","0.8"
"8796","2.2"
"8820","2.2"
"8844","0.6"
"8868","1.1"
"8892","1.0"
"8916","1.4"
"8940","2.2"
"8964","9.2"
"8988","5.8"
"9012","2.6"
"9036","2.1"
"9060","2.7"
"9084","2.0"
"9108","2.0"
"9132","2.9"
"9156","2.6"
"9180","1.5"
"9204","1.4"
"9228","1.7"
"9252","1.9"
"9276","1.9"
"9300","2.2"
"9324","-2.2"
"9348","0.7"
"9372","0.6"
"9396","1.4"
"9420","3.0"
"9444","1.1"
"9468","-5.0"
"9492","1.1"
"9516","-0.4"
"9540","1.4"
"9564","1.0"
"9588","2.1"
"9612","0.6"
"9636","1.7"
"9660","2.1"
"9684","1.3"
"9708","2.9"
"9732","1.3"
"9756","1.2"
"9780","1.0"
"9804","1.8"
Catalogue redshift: 0.79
